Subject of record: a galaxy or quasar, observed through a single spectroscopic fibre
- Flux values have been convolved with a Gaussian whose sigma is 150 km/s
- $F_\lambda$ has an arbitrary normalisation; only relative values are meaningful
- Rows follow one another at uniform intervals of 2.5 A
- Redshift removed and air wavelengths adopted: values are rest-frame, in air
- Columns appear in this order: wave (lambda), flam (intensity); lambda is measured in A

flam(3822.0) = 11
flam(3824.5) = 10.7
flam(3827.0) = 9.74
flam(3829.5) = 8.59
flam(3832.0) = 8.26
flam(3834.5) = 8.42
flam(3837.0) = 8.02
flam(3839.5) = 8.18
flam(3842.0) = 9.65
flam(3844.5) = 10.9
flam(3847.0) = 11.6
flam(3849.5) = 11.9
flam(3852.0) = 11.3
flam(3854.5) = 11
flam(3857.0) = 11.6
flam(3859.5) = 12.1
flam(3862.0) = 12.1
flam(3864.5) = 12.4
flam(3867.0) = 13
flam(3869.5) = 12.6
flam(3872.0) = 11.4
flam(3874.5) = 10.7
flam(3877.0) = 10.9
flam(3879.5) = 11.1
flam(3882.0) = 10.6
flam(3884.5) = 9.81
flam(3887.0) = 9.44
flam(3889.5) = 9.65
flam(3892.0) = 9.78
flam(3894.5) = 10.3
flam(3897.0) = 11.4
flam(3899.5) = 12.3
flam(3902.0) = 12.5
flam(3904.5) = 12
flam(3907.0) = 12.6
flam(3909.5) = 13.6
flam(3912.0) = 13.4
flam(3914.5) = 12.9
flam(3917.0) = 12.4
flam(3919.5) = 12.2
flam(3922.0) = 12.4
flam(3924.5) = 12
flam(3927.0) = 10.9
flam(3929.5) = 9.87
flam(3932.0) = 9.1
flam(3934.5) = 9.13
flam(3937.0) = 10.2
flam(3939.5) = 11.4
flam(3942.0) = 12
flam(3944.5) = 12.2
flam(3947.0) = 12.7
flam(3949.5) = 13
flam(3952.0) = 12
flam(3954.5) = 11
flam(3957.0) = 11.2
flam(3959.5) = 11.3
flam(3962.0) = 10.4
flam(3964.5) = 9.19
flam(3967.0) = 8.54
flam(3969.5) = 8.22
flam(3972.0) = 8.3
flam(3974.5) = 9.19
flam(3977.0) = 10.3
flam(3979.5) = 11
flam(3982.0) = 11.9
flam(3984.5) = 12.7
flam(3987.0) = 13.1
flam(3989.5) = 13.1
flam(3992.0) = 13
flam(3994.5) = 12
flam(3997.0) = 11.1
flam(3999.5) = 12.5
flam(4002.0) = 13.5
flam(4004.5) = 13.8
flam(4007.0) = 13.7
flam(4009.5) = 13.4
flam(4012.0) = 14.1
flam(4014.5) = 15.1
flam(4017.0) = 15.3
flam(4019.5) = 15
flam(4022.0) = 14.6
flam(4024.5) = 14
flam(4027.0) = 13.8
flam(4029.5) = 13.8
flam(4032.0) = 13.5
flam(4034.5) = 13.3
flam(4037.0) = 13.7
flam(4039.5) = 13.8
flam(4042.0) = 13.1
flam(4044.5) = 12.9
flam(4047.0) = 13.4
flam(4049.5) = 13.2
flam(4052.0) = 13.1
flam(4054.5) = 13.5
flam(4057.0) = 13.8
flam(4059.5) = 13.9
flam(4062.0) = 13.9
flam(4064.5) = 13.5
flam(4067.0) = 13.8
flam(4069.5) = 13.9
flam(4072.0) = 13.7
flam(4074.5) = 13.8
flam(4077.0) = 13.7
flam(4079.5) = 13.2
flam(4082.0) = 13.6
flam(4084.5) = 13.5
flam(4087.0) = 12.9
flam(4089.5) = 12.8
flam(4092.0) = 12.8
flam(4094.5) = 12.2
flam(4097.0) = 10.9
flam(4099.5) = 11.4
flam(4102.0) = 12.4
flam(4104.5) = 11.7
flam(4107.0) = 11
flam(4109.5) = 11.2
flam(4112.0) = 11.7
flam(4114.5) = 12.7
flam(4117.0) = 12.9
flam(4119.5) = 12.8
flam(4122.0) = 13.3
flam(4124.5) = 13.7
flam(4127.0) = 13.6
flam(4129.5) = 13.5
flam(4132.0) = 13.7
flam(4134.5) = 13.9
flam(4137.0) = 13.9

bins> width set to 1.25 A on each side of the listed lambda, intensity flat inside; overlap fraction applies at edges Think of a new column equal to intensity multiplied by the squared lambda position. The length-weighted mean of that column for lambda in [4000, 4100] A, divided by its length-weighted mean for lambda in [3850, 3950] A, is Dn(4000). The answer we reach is 1.27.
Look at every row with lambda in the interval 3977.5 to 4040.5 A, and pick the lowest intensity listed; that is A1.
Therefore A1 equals 11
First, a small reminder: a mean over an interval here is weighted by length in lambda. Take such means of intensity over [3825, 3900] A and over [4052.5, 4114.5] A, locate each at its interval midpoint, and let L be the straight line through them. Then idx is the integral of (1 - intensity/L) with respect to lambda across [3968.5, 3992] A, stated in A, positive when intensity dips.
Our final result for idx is 1.62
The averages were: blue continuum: 10.6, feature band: 11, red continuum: 12.9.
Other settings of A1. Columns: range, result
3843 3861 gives 10.9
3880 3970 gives 8.22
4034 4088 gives 12.9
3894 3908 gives 10.3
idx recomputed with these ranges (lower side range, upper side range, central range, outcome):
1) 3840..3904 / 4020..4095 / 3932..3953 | 1.1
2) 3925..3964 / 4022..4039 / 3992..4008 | 0.0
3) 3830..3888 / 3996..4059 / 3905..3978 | 6.1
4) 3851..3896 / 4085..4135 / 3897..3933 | -2.1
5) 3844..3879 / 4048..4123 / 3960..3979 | 4.6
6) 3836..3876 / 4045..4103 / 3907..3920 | -1.3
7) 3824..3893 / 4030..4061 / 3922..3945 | 1.8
